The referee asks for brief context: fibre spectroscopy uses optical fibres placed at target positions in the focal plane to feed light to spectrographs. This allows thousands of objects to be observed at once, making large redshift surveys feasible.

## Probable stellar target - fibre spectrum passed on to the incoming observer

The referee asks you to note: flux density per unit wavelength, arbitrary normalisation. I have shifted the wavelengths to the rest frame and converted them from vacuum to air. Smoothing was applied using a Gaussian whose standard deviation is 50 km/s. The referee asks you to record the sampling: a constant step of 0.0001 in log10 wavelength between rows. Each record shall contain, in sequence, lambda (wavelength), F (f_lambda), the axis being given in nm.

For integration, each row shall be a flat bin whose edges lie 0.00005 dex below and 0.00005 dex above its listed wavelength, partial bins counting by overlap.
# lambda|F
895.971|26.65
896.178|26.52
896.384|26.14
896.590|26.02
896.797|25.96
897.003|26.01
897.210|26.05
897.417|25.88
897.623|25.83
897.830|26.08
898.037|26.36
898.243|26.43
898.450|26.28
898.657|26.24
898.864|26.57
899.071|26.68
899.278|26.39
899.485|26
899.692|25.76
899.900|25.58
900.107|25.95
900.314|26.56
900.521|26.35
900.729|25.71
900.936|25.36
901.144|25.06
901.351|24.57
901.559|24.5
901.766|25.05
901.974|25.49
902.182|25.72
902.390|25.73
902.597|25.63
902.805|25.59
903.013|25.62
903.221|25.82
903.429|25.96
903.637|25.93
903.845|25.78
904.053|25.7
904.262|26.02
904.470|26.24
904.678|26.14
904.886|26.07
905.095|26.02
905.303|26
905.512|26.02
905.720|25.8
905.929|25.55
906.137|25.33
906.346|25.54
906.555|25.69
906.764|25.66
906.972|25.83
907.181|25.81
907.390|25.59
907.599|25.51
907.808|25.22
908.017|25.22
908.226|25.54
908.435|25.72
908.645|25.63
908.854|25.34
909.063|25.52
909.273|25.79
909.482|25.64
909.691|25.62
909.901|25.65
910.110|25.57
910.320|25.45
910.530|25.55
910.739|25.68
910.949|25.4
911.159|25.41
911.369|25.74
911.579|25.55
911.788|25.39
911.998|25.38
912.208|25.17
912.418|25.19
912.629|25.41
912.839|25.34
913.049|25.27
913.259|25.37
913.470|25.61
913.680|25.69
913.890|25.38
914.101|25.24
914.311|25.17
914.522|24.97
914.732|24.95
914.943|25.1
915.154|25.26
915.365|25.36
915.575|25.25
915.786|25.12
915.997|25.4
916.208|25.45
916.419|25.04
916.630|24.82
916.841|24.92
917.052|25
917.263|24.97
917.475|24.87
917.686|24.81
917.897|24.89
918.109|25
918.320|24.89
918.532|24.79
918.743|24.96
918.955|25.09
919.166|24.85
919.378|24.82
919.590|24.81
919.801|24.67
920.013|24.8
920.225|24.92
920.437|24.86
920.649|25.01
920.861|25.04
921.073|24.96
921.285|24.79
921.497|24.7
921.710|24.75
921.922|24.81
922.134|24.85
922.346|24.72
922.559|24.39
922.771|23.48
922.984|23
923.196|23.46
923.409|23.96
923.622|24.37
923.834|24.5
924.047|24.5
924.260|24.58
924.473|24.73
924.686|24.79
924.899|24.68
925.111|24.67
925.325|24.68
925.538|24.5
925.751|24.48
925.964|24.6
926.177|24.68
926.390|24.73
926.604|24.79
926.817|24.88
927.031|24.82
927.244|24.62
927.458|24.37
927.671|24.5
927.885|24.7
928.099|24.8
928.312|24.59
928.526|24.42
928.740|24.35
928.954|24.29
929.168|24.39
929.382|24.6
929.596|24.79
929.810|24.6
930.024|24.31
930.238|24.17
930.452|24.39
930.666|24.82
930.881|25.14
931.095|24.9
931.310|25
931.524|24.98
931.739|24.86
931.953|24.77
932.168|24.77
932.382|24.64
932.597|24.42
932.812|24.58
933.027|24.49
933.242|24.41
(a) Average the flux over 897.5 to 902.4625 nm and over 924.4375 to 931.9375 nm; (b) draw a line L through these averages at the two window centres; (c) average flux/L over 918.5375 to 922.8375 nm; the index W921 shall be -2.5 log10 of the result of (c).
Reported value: 0.01 mag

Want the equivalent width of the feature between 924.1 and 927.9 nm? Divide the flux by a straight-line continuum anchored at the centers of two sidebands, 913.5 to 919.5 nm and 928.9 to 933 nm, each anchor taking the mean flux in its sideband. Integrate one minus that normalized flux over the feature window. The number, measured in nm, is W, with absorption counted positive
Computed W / 0.02 nm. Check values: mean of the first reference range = 25.1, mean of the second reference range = 24.7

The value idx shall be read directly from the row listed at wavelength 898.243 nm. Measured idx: 26.43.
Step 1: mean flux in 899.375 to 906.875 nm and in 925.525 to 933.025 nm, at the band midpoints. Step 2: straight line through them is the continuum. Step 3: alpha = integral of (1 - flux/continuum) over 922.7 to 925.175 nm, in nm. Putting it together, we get 0.06 nm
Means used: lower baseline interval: 25.7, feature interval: 24.2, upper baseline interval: 24.6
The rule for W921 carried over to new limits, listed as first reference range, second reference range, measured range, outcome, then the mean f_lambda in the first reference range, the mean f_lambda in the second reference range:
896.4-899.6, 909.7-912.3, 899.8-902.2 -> 0.023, 26.2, 25.5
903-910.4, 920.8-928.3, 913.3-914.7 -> -0.004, 25.7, 24.5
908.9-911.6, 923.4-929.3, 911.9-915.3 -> 0.004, 25.6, 24.6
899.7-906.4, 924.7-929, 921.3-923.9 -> 0.024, 25.7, 24.6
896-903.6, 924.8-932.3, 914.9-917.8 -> 0.003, 25.9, 24.6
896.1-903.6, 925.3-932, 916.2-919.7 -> 0.007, 25.9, 24.6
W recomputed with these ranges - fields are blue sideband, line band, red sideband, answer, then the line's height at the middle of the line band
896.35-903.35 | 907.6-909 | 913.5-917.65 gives 0.00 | 25.5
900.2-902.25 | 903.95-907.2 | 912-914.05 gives -0.05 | 25.4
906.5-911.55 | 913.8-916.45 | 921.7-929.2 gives 0.00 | 25.2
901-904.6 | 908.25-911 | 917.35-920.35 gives -0.04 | 25.3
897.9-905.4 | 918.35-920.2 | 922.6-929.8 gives 0.00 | 24.9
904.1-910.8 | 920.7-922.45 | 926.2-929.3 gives 0.01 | 24.9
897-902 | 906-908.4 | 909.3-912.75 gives 0.01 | 25.6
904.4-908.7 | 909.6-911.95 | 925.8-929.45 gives 0.00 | 25.5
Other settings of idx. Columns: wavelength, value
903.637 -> 25.93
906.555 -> 25.69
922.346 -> 24.72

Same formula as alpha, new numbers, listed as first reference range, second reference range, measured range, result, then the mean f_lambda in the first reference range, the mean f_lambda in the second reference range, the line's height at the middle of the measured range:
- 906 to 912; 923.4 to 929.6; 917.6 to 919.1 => 0.01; 25.6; 24.6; 25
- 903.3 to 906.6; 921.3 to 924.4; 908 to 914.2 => -0.04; 25.9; 24.3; 25.3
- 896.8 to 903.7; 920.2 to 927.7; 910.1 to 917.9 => -0.05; 25.8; 24.6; 25.1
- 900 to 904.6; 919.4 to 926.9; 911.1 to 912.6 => -0.01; 25.7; 24.6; 25.2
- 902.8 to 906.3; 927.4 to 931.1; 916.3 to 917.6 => 0.01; 25.9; 24.6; 25.2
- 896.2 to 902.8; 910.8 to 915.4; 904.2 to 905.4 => -0.02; 25.9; 25.3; 25.7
